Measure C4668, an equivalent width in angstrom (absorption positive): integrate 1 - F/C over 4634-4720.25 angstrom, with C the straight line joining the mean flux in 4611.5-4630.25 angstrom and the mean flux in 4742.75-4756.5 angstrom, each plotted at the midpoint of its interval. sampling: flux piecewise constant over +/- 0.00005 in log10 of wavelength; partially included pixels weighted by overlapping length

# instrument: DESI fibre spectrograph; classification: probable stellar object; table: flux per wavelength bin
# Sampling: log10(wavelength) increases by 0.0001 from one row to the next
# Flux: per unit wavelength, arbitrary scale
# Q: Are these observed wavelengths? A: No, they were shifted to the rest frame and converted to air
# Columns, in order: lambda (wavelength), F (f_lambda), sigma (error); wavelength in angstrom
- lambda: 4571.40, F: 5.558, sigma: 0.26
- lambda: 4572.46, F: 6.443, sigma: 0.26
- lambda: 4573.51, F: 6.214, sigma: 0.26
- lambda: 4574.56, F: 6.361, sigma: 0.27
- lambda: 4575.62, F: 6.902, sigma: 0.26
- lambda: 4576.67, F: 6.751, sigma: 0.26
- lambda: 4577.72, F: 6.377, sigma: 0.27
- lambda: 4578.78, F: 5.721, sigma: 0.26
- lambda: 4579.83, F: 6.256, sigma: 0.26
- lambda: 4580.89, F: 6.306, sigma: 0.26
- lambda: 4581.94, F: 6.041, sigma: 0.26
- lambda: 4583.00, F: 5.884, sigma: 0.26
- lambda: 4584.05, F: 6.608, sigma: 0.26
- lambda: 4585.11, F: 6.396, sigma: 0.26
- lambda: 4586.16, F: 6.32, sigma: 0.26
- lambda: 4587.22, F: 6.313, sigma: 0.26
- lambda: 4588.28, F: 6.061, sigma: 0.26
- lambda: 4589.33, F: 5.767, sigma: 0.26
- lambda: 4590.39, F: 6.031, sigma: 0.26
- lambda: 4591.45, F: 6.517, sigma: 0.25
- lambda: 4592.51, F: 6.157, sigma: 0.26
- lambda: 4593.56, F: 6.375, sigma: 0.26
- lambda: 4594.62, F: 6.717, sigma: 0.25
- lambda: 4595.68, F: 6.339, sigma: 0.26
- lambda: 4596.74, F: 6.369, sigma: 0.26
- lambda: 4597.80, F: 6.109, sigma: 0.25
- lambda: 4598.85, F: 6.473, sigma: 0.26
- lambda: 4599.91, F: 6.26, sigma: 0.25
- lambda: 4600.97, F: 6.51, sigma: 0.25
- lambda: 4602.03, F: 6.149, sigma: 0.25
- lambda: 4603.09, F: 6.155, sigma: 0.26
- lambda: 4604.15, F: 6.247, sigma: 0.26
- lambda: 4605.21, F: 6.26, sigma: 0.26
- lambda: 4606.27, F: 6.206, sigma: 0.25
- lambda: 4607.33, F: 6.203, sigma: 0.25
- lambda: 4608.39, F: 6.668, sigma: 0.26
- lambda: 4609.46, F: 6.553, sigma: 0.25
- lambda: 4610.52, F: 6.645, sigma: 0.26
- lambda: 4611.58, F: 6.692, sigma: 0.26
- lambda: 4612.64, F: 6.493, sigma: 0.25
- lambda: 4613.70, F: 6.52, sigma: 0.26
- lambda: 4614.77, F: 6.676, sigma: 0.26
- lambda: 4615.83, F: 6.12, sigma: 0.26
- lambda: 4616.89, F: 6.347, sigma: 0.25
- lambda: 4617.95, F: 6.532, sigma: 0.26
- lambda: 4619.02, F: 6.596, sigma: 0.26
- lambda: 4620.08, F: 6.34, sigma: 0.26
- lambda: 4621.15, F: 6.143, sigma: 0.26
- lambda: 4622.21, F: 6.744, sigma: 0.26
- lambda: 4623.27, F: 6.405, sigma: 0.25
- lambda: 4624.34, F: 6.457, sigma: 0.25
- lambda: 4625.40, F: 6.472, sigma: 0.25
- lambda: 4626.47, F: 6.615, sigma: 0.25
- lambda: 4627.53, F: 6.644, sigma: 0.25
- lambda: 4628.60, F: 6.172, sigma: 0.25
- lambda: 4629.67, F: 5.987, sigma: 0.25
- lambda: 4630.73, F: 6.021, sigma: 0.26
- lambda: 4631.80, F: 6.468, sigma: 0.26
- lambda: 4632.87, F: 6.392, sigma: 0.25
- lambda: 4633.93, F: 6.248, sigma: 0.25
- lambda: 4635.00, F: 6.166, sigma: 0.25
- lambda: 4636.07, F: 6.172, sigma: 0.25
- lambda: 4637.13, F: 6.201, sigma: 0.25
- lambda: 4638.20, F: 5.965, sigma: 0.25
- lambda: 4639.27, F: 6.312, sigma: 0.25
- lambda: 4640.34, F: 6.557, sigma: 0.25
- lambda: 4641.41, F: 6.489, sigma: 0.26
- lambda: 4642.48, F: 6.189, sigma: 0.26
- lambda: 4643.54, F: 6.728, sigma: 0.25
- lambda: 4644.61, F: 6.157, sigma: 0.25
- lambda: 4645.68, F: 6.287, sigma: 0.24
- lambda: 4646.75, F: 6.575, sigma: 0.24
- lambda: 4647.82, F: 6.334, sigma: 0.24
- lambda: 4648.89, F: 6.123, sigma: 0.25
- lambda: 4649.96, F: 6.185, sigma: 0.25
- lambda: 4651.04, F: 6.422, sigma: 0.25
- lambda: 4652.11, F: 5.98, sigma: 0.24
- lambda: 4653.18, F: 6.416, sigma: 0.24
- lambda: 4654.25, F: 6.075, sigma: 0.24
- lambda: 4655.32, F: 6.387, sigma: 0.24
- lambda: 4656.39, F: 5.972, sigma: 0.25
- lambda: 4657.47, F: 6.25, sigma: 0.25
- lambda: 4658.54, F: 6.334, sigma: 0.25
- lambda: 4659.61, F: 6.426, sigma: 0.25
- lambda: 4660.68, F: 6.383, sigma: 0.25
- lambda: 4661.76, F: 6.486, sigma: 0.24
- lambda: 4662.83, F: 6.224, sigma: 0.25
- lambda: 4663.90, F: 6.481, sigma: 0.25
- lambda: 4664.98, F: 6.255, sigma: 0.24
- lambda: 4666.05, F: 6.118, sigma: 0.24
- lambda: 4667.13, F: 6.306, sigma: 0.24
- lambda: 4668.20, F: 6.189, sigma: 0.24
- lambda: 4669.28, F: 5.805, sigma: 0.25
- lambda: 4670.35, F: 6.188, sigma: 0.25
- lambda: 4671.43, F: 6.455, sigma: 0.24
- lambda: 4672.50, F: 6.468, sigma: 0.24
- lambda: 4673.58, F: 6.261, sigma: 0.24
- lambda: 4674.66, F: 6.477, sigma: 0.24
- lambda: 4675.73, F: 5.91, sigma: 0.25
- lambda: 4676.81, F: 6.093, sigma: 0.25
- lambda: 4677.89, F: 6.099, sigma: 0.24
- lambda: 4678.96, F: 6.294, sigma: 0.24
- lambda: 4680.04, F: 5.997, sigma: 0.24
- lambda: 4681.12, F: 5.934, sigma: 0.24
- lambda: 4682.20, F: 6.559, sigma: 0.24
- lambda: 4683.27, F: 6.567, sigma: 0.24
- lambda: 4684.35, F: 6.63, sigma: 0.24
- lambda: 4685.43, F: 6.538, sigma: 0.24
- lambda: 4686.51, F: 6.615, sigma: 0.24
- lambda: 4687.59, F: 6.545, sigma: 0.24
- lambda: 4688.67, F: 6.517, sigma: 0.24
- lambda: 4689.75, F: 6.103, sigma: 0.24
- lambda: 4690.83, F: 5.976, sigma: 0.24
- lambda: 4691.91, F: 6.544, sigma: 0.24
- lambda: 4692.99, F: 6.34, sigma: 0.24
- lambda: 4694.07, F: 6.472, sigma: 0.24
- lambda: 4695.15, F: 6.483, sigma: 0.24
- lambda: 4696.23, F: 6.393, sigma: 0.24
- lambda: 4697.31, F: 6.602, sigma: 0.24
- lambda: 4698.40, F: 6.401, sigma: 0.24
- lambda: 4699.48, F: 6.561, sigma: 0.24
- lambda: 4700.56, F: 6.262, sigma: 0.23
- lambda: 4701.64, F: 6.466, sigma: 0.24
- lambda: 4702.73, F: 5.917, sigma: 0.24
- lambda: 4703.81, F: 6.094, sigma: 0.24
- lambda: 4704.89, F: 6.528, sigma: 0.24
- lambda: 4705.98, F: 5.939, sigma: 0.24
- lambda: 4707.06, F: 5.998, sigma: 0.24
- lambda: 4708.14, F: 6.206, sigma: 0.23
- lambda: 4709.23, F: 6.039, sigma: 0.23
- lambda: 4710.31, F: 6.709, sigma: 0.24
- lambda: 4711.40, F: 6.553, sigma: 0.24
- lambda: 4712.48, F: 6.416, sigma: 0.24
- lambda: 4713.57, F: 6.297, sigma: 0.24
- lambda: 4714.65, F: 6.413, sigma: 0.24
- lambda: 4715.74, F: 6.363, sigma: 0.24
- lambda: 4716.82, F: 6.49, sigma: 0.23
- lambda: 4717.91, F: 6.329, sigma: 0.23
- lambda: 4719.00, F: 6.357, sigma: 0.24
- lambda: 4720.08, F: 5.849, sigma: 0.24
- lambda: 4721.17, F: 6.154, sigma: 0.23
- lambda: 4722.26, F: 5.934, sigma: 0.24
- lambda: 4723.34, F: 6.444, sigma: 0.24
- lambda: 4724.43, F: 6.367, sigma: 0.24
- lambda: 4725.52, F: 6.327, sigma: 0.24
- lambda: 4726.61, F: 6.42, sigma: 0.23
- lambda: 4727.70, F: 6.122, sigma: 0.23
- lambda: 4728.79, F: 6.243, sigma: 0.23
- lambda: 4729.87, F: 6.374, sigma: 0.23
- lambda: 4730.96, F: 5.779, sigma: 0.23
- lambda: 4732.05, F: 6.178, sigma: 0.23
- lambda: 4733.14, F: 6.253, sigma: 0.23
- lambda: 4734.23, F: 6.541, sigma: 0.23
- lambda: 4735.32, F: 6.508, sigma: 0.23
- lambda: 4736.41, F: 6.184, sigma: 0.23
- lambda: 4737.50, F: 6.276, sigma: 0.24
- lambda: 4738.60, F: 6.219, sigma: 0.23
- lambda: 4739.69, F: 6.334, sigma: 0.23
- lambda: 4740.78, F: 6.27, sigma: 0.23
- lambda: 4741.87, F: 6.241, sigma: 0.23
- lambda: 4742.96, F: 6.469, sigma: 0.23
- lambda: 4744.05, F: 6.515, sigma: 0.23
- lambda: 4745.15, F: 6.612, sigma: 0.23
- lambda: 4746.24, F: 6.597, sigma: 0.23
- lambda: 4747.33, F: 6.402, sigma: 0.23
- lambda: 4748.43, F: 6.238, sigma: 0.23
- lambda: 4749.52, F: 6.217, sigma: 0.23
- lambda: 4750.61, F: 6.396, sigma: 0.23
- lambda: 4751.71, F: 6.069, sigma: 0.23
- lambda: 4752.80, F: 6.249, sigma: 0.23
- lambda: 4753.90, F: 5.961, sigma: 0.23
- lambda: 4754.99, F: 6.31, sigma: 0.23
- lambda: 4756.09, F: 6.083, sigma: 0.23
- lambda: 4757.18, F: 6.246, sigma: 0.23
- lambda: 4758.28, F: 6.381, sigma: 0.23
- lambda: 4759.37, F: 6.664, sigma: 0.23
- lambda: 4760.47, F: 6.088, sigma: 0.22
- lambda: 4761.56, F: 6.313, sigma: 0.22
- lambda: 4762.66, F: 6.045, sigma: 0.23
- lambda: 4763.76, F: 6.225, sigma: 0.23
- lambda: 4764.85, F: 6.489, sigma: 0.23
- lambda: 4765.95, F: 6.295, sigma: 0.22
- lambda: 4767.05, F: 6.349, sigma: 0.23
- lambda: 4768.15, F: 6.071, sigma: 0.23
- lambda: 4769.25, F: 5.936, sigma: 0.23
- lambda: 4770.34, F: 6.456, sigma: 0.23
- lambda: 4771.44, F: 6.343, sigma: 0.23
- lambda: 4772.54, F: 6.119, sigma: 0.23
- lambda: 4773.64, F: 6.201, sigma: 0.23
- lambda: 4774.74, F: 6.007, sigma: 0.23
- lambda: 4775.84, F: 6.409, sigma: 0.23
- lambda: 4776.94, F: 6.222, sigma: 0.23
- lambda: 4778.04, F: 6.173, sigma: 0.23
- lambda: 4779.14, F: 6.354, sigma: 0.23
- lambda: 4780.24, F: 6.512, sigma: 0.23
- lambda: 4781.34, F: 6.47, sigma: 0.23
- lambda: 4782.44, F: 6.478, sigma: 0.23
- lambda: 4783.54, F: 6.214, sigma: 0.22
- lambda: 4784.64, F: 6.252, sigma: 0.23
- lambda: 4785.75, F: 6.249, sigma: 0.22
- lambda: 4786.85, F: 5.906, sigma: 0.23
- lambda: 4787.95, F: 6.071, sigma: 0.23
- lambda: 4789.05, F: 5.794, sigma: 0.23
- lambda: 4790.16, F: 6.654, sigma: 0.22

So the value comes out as 1.05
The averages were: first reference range 6.44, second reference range 6.31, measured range 6.3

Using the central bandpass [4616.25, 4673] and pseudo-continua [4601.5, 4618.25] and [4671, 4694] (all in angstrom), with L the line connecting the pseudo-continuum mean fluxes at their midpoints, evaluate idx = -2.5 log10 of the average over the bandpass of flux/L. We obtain 0.01 mag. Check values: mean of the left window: 6.4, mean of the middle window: 6.31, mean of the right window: 6.33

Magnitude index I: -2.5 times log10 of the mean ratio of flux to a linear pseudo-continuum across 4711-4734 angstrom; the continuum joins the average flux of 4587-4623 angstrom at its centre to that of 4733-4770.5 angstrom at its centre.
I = 0.01 mag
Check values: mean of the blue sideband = 6.36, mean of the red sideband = 6.3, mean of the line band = 6.27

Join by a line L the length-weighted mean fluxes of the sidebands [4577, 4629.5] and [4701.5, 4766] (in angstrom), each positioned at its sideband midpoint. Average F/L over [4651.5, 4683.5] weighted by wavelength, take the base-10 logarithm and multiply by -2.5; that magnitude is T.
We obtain 0.01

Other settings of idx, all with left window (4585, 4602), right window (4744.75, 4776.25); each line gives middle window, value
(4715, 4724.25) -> 0.00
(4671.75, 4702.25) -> -0.01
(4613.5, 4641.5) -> -0.01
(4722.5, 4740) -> 0.00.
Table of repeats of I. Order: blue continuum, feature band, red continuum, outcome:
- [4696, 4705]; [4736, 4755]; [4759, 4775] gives -0.01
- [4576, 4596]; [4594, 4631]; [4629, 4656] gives -0.02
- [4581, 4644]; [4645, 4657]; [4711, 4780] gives 0.01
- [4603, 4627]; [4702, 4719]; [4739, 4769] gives 0.01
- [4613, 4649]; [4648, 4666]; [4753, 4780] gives 0.01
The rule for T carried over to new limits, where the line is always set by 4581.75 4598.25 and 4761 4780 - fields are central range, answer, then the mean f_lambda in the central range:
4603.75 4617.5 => -0.03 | 6.44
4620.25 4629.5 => -0.03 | 6.43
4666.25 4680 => 0.01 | 6.2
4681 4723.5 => -0.02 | 6.34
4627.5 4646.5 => -0.01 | 6.28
